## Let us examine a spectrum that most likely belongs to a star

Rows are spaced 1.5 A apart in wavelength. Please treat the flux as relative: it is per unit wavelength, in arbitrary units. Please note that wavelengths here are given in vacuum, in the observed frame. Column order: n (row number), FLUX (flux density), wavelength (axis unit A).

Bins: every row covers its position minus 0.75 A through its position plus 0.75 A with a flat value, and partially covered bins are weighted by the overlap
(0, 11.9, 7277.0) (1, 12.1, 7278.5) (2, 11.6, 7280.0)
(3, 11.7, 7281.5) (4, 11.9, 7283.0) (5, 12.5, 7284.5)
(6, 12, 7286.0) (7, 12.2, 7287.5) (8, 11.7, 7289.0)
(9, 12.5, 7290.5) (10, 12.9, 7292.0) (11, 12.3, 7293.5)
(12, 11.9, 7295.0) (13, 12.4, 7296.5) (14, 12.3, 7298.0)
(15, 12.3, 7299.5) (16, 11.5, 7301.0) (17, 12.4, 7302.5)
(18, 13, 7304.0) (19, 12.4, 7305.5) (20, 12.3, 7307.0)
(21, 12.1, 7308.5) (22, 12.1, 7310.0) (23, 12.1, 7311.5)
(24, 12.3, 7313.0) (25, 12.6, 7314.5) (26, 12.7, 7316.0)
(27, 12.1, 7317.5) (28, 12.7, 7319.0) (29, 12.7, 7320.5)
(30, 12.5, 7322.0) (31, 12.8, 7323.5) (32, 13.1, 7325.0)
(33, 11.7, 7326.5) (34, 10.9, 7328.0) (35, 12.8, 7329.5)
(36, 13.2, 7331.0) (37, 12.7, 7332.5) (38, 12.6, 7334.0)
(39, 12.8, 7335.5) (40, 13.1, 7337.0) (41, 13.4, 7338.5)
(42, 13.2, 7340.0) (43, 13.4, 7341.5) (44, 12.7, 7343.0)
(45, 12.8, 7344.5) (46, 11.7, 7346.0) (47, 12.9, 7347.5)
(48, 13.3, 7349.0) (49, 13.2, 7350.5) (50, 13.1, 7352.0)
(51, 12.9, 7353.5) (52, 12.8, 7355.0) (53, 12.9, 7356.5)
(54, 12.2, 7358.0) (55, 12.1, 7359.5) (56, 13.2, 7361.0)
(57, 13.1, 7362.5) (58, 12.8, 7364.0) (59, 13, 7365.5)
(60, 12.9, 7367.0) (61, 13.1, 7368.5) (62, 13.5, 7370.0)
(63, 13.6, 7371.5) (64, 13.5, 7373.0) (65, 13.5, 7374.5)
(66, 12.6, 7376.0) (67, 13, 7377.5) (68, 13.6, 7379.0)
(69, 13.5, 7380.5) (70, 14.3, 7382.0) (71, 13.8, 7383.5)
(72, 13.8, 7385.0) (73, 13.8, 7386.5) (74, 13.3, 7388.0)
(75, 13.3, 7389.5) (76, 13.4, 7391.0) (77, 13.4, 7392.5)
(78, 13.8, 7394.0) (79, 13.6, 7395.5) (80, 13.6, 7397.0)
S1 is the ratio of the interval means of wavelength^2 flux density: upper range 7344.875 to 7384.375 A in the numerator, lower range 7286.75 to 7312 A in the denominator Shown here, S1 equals 1.09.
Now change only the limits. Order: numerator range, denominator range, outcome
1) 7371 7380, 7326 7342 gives 1.06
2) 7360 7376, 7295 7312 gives 1.09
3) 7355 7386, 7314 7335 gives 1.07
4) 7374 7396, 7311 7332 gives 1.10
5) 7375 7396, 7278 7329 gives 1.13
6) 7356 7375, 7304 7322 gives 1.07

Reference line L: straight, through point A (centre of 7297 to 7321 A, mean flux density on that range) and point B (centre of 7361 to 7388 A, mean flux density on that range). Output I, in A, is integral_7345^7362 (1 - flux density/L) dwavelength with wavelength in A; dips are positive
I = 0.4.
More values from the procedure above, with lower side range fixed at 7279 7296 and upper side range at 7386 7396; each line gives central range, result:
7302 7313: 0.0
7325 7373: 0.4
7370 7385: -0.2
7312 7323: 0.0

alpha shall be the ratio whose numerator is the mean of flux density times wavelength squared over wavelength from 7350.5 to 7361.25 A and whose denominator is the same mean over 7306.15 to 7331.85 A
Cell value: 1.0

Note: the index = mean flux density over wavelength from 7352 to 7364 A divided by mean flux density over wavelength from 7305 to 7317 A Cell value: 1.04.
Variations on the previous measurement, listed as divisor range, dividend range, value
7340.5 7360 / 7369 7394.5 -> 1.06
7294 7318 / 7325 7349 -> 1.03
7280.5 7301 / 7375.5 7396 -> 1.11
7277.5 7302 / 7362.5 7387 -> 1.10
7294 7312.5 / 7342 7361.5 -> 1.04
